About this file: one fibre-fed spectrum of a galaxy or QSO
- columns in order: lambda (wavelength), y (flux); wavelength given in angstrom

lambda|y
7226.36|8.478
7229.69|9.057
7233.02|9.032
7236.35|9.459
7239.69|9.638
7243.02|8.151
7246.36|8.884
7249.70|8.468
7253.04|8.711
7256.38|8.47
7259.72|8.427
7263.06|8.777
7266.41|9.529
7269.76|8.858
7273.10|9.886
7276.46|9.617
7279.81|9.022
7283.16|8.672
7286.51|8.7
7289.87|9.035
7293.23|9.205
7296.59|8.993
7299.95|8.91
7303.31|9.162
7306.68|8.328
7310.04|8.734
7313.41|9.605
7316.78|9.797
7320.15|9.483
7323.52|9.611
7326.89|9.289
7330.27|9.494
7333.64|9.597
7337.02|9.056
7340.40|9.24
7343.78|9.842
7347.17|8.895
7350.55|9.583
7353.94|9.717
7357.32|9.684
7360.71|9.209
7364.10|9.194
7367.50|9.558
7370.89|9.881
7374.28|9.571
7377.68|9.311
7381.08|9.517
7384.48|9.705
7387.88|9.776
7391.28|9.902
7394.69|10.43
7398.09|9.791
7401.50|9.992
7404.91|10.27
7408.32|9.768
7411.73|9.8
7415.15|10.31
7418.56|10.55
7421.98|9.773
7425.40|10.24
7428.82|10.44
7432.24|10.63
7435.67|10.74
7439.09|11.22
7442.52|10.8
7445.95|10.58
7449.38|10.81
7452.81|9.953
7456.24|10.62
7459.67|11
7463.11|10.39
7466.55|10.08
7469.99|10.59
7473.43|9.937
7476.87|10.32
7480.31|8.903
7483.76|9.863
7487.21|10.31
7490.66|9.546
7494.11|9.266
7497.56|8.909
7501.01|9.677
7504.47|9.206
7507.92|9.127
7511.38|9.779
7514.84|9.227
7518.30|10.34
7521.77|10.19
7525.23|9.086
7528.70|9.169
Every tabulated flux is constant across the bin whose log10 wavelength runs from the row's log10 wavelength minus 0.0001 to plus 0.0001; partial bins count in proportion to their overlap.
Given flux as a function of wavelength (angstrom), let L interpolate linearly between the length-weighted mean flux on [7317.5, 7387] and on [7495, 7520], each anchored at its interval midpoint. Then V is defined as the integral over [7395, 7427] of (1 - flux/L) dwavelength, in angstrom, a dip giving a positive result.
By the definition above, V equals -2.0 angstrom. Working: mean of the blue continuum 9.48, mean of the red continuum 9.46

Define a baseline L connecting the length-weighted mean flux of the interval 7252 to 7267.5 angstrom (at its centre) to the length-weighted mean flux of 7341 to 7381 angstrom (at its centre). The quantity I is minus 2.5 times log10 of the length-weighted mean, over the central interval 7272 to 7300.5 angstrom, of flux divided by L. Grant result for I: -0.02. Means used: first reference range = 8.76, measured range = 9.11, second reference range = 9.49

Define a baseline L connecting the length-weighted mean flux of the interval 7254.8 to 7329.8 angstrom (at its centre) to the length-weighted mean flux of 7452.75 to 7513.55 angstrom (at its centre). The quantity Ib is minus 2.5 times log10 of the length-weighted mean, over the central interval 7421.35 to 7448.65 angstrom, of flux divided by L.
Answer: -0.10 mag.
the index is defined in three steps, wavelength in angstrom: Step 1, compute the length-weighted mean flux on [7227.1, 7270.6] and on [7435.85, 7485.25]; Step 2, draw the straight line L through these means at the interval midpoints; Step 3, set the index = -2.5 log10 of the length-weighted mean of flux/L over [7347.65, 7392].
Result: 0.02 mag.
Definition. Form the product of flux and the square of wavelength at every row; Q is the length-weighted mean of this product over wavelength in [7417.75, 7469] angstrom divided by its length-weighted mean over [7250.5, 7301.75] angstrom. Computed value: 1.23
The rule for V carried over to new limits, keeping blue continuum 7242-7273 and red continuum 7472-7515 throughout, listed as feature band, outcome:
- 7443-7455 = -1.39 angstrom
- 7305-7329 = -0.80 angstrom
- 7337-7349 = -0.31 angstrom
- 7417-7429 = -1.16 angstrom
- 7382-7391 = -0.54 angstrom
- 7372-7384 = -0.45 angstrom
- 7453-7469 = -1.74 angstrom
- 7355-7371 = -0.62 angstrom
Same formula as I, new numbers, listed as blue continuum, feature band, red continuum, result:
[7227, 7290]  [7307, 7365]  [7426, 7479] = 0.02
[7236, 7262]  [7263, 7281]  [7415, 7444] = -0.04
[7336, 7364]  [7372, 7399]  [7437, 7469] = 0.01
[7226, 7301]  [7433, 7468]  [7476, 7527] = -0.13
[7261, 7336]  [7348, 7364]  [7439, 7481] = 0.02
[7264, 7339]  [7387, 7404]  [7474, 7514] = -0.07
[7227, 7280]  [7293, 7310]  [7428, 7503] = 0.05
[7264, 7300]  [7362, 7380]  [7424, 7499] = 0.02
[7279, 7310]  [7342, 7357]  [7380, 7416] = -0.01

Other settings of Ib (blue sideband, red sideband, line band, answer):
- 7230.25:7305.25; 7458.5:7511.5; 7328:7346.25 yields -0.02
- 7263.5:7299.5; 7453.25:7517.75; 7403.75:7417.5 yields -0.05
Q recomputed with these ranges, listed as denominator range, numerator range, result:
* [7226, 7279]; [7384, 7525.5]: 1.18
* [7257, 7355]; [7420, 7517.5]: 1.14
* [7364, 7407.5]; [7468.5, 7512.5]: 1.01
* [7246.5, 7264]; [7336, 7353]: 1.11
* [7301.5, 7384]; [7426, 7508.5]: 1.12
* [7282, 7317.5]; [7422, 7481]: 1.21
